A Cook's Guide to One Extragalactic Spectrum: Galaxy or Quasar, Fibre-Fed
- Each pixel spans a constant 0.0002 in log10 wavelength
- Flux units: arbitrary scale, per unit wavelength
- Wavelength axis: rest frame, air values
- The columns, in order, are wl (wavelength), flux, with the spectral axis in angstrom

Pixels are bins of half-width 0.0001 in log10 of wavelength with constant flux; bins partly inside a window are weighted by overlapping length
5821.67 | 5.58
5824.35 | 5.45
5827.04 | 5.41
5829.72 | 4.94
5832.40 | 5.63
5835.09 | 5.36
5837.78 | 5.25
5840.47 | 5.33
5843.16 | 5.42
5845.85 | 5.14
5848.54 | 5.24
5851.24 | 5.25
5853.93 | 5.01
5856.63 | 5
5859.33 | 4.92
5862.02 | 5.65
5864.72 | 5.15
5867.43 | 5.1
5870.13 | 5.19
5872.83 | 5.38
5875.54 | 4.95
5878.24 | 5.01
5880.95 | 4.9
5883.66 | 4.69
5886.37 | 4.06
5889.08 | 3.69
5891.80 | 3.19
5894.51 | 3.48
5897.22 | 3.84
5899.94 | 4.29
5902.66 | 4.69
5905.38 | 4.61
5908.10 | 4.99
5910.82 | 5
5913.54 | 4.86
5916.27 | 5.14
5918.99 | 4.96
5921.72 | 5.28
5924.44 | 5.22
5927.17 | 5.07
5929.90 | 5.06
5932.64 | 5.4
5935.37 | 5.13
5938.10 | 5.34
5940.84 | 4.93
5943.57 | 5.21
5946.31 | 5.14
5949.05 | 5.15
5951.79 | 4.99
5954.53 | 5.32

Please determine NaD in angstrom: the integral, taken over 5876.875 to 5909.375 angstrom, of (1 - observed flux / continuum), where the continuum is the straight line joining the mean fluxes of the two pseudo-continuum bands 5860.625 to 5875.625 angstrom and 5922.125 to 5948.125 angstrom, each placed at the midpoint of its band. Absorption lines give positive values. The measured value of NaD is 5.9 angstrom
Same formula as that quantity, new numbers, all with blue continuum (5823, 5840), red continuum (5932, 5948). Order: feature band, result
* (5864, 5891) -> 2.6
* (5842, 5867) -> 0.5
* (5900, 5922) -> 1.4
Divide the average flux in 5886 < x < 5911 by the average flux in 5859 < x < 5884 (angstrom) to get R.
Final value 0.81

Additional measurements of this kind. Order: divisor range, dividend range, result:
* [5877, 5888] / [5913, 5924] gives 1.10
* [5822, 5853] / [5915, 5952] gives 0.97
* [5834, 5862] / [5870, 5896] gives 0.85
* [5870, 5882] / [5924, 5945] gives 1.02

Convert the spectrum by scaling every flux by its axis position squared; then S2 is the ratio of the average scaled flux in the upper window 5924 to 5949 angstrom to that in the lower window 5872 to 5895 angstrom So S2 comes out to 1.2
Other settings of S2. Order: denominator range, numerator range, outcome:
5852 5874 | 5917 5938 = 1.02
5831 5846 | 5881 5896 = 0.74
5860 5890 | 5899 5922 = 1.00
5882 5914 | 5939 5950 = 1.22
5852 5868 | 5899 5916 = 0.94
